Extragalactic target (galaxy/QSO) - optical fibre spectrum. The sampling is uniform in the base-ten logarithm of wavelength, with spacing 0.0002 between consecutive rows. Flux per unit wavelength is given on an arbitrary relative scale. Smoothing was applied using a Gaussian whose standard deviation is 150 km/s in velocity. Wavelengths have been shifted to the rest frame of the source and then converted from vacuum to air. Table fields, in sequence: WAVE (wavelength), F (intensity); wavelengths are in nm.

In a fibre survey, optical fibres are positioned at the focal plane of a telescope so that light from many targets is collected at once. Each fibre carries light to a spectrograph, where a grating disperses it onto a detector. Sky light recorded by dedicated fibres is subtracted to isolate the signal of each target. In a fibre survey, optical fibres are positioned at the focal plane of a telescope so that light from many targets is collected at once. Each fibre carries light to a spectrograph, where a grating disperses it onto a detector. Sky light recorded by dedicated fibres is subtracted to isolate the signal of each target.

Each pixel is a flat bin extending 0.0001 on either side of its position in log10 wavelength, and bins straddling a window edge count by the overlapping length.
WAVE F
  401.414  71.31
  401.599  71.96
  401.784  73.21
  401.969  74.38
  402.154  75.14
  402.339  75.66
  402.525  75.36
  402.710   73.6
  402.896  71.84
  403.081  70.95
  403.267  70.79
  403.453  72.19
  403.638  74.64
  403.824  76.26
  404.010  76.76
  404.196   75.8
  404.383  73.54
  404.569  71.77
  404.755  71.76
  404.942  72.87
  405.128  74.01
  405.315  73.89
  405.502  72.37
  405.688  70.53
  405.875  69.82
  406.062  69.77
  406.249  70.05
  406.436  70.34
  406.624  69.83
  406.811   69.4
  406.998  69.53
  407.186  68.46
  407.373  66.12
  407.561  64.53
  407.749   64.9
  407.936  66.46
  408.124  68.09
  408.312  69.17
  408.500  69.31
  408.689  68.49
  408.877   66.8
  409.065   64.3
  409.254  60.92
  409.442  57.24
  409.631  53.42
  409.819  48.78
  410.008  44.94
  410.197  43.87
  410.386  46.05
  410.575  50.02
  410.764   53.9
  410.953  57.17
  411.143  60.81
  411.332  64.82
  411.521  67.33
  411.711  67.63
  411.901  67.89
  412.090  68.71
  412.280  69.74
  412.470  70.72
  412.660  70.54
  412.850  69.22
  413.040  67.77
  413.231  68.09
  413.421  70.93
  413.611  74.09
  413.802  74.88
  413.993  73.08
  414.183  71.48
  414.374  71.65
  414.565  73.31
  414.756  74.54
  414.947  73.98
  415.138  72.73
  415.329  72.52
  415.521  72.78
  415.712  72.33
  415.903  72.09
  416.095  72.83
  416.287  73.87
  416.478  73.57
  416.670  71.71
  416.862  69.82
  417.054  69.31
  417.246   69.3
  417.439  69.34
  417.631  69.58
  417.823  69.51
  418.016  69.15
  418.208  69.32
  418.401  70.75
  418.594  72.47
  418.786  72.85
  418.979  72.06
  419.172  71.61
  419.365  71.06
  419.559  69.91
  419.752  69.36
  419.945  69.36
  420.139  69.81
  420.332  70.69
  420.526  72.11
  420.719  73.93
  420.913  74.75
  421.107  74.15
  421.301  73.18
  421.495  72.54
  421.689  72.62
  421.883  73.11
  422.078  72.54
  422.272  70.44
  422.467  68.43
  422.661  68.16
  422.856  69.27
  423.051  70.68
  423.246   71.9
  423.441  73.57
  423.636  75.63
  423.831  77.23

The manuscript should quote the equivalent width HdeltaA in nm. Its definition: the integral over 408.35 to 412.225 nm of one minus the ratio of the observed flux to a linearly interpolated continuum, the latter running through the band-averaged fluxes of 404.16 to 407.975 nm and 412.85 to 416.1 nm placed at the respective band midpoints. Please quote 0.64 nm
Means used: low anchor 70.2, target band 59.4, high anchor 72.2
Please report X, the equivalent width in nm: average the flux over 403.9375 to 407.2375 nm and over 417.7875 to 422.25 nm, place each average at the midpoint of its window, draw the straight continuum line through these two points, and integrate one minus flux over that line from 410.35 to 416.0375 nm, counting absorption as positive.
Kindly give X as 0.27 nm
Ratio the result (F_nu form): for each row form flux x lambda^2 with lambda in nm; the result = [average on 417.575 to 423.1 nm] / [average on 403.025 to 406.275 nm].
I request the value 1.1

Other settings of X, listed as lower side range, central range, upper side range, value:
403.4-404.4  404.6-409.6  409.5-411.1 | -0.46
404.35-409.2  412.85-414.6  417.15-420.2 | -0.04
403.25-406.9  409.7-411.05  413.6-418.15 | 0.43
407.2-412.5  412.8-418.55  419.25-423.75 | -0.43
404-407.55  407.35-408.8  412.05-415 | 0.08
